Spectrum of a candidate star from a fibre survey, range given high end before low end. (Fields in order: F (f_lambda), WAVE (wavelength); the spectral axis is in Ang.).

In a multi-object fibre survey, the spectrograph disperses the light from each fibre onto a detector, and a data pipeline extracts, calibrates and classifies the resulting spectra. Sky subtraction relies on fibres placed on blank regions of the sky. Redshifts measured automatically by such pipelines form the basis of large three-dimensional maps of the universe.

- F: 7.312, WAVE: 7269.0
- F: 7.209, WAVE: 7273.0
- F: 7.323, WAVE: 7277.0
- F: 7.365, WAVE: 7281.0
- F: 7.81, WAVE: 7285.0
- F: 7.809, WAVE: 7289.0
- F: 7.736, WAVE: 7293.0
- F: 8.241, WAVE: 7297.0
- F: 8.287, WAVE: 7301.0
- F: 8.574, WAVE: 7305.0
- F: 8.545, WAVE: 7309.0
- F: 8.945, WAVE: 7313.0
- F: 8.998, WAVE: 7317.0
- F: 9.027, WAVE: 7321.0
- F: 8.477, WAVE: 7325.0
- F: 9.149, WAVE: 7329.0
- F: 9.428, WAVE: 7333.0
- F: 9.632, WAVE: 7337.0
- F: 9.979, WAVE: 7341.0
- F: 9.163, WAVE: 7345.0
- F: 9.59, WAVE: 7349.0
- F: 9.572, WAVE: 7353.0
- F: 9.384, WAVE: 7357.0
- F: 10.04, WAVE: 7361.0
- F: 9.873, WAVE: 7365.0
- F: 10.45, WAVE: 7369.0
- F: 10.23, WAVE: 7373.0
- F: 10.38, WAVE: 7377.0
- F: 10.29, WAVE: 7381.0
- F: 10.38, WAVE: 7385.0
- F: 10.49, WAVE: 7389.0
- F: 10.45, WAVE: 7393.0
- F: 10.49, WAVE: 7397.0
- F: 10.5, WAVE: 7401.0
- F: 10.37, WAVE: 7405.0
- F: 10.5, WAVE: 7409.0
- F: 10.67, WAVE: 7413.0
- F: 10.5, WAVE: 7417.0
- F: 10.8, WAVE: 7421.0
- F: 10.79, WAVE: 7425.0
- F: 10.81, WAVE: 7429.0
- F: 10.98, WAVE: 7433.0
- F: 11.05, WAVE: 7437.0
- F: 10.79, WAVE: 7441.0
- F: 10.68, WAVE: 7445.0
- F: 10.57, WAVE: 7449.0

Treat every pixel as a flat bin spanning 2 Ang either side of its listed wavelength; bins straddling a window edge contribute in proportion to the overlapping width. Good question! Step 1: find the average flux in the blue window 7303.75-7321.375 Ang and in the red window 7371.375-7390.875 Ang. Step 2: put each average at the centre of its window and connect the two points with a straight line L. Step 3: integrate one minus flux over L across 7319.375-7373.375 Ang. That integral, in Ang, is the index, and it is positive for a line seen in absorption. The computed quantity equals 0.1 Ang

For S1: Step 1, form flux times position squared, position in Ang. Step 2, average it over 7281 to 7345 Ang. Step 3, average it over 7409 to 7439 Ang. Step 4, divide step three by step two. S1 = 1.3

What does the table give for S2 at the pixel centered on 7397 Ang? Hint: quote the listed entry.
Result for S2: 10.49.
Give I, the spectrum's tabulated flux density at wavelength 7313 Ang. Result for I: 8.945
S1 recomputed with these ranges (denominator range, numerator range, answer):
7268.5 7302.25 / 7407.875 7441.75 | 1.46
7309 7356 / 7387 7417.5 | 1.16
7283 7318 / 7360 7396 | 1.27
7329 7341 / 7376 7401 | 1.11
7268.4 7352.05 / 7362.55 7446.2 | 1.27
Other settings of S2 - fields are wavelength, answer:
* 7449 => 10.57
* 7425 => 10.79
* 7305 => 8.574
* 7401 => 10.5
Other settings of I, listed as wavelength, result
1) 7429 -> 10.81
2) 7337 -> 9.632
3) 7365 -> 9.873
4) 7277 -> 7.323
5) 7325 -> 8.477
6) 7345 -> 9.163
